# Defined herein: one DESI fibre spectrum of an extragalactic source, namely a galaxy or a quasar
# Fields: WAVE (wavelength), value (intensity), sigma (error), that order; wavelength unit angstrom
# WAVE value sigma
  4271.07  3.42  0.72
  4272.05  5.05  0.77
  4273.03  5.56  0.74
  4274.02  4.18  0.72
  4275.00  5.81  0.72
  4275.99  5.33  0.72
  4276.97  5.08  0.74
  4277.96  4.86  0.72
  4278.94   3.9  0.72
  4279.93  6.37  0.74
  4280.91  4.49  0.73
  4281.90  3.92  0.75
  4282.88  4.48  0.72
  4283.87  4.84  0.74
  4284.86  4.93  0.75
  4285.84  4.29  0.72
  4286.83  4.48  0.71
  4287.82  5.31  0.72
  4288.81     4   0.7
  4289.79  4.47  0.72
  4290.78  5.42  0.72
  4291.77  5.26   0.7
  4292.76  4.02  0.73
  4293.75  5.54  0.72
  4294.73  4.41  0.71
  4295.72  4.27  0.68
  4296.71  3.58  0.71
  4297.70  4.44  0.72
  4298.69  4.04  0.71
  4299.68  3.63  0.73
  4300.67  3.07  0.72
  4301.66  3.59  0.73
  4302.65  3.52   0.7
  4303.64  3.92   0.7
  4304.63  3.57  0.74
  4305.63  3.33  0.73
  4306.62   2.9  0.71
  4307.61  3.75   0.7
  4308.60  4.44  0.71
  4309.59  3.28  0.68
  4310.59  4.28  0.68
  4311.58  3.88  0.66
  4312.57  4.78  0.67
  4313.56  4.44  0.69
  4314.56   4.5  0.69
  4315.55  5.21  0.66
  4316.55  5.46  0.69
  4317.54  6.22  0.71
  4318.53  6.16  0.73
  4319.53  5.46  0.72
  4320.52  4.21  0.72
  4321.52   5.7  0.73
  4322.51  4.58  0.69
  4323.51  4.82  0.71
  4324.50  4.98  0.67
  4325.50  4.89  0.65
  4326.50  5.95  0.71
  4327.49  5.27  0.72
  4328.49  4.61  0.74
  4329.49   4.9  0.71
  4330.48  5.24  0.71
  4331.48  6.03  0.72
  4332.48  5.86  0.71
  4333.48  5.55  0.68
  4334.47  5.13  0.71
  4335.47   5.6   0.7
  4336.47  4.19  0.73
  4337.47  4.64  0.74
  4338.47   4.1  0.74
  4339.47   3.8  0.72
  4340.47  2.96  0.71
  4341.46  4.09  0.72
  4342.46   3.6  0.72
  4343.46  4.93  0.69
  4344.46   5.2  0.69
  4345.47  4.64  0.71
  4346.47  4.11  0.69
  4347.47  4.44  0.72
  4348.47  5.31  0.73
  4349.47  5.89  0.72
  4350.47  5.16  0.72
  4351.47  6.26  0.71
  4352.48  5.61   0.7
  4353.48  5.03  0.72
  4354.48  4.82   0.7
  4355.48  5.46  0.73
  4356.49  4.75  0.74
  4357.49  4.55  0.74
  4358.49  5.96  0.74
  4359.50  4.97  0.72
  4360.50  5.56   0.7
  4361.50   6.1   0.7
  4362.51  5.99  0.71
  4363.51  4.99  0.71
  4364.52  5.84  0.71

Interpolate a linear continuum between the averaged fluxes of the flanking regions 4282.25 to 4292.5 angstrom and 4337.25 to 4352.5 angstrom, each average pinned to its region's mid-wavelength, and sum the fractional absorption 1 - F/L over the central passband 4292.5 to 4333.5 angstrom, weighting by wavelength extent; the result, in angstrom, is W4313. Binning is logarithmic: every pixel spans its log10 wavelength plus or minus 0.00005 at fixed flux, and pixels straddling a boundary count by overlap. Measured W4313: 1.0 angstrom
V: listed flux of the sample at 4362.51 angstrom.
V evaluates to 5.99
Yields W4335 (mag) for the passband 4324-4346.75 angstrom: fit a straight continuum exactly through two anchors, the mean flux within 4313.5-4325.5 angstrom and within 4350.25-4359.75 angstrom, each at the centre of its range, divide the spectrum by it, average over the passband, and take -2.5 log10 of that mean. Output 0.09 mag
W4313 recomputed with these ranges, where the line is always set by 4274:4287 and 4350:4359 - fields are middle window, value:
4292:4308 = 3.4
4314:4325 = -0.3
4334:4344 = 1.7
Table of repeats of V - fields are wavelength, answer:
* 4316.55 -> 5.46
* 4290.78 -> 5.42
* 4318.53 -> 6.16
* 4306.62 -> 2.9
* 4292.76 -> 4.02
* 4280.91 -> 4.49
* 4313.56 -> 4.44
